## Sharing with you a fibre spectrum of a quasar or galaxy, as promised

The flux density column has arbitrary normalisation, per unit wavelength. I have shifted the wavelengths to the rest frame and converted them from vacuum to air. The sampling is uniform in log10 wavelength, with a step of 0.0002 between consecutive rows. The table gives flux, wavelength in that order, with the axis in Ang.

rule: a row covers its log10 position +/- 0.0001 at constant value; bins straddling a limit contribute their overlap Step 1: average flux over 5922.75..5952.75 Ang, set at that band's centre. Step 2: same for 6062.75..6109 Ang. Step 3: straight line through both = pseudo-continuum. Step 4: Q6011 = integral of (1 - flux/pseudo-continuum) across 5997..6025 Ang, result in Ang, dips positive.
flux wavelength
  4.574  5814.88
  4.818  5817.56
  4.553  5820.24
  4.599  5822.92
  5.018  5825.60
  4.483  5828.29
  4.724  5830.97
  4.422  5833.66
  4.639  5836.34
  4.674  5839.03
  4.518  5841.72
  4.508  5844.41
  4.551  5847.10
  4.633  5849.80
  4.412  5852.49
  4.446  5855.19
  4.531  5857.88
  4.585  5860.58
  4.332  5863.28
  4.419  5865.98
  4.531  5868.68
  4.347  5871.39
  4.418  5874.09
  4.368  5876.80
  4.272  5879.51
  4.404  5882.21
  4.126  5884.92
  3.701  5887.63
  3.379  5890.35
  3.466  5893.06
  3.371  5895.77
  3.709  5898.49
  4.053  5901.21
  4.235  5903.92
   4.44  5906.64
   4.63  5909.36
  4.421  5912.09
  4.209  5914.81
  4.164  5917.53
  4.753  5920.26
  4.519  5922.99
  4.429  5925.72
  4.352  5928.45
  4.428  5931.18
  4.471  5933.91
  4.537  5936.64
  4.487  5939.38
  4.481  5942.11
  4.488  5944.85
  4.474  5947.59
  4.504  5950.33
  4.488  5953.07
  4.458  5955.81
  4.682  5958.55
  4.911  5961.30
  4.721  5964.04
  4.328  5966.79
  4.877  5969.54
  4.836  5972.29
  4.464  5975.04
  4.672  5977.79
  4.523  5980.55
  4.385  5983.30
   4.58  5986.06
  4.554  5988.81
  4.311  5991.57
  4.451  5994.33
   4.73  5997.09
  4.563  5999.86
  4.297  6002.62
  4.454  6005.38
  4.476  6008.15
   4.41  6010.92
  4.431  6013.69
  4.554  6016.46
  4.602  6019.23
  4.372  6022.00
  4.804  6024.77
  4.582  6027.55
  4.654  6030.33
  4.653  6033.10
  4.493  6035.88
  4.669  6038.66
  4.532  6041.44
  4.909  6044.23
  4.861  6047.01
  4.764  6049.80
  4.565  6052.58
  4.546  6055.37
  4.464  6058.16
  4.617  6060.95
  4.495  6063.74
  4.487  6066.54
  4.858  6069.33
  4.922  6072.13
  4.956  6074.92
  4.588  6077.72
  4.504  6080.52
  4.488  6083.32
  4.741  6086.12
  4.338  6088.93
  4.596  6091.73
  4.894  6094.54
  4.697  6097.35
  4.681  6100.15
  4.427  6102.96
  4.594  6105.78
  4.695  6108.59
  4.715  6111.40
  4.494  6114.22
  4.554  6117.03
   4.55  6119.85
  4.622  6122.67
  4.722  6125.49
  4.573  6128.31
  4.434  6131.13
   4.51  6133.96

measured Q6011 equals 0.4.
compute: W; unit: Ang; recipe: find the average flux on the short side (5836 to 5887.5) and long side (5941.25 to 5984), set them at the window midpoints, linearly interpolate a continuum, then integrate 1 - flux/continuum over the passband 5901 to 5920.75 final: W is 0.6 Ang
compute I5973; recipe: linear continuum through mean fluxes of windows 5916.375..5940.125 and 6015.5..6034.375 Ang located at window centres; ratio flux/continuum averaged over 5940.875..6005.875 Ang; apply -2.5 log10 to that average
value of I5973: -0.01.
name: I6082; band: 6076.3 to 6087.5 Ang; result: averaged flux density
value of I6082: 4.58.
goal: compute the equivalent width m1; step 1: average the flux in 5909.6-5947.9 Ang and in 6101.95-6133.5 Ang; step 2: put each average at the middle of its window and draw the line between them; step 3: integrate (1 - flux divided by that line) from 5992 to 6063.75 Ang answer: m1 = -0.9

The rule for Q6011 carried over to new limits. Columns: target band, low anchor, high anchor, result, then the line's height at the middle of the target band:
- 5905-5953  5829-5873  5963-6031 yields 0.77 Ang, 4.53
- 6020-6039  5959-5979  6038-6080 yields 0.33 Ang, 4.68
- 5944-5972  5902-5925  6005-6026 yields -0.93 Ang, 4.46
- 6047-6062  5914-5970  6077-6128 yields -0.13 Ang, 4.58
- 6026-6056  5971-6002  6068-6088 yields -0.11 Ang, 4.64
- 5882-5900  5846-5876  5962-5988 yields 3.23 Ang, 4.51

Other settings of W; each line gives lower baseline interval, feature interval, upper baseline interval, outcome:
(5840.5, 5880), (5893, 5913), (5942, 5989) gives 2.0 Ang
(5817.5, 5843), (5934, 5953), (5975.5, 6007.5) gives 0.2 Ang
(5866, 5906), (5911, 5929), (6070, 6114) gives -1.1 Ang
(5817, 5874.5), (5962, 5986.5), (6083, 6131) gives -0.1 Ang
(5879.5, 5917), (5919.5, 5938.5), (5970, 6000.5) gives -1.2 Ang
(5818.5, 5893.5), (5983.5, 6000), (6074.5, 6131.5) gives 0.0 Ang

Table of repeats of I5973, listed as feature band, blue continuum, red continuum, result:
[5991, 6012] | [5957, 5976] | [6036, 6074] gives 0.05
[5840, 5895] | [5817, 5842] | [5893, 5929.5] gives 0.04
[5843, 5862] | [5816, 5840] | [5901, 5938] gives 0.02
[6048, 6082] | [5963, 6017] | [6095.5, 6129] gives -0.02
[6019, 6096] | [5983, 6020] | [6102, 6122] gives -0.03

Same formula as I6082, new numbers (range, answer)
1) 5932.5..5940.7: 4.5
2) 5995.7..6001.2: 4.64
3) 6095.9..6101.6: 4.69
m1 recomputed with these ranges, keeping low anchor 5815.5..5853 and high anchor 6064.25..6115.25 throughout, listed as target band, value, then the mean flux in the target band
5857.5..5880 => 1.0 Ang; 4.42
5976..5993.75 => 0.5 Ang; 4.5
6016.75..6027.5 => 0.1 Ang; 4.59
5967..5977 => -0.1 Ang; 4.68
